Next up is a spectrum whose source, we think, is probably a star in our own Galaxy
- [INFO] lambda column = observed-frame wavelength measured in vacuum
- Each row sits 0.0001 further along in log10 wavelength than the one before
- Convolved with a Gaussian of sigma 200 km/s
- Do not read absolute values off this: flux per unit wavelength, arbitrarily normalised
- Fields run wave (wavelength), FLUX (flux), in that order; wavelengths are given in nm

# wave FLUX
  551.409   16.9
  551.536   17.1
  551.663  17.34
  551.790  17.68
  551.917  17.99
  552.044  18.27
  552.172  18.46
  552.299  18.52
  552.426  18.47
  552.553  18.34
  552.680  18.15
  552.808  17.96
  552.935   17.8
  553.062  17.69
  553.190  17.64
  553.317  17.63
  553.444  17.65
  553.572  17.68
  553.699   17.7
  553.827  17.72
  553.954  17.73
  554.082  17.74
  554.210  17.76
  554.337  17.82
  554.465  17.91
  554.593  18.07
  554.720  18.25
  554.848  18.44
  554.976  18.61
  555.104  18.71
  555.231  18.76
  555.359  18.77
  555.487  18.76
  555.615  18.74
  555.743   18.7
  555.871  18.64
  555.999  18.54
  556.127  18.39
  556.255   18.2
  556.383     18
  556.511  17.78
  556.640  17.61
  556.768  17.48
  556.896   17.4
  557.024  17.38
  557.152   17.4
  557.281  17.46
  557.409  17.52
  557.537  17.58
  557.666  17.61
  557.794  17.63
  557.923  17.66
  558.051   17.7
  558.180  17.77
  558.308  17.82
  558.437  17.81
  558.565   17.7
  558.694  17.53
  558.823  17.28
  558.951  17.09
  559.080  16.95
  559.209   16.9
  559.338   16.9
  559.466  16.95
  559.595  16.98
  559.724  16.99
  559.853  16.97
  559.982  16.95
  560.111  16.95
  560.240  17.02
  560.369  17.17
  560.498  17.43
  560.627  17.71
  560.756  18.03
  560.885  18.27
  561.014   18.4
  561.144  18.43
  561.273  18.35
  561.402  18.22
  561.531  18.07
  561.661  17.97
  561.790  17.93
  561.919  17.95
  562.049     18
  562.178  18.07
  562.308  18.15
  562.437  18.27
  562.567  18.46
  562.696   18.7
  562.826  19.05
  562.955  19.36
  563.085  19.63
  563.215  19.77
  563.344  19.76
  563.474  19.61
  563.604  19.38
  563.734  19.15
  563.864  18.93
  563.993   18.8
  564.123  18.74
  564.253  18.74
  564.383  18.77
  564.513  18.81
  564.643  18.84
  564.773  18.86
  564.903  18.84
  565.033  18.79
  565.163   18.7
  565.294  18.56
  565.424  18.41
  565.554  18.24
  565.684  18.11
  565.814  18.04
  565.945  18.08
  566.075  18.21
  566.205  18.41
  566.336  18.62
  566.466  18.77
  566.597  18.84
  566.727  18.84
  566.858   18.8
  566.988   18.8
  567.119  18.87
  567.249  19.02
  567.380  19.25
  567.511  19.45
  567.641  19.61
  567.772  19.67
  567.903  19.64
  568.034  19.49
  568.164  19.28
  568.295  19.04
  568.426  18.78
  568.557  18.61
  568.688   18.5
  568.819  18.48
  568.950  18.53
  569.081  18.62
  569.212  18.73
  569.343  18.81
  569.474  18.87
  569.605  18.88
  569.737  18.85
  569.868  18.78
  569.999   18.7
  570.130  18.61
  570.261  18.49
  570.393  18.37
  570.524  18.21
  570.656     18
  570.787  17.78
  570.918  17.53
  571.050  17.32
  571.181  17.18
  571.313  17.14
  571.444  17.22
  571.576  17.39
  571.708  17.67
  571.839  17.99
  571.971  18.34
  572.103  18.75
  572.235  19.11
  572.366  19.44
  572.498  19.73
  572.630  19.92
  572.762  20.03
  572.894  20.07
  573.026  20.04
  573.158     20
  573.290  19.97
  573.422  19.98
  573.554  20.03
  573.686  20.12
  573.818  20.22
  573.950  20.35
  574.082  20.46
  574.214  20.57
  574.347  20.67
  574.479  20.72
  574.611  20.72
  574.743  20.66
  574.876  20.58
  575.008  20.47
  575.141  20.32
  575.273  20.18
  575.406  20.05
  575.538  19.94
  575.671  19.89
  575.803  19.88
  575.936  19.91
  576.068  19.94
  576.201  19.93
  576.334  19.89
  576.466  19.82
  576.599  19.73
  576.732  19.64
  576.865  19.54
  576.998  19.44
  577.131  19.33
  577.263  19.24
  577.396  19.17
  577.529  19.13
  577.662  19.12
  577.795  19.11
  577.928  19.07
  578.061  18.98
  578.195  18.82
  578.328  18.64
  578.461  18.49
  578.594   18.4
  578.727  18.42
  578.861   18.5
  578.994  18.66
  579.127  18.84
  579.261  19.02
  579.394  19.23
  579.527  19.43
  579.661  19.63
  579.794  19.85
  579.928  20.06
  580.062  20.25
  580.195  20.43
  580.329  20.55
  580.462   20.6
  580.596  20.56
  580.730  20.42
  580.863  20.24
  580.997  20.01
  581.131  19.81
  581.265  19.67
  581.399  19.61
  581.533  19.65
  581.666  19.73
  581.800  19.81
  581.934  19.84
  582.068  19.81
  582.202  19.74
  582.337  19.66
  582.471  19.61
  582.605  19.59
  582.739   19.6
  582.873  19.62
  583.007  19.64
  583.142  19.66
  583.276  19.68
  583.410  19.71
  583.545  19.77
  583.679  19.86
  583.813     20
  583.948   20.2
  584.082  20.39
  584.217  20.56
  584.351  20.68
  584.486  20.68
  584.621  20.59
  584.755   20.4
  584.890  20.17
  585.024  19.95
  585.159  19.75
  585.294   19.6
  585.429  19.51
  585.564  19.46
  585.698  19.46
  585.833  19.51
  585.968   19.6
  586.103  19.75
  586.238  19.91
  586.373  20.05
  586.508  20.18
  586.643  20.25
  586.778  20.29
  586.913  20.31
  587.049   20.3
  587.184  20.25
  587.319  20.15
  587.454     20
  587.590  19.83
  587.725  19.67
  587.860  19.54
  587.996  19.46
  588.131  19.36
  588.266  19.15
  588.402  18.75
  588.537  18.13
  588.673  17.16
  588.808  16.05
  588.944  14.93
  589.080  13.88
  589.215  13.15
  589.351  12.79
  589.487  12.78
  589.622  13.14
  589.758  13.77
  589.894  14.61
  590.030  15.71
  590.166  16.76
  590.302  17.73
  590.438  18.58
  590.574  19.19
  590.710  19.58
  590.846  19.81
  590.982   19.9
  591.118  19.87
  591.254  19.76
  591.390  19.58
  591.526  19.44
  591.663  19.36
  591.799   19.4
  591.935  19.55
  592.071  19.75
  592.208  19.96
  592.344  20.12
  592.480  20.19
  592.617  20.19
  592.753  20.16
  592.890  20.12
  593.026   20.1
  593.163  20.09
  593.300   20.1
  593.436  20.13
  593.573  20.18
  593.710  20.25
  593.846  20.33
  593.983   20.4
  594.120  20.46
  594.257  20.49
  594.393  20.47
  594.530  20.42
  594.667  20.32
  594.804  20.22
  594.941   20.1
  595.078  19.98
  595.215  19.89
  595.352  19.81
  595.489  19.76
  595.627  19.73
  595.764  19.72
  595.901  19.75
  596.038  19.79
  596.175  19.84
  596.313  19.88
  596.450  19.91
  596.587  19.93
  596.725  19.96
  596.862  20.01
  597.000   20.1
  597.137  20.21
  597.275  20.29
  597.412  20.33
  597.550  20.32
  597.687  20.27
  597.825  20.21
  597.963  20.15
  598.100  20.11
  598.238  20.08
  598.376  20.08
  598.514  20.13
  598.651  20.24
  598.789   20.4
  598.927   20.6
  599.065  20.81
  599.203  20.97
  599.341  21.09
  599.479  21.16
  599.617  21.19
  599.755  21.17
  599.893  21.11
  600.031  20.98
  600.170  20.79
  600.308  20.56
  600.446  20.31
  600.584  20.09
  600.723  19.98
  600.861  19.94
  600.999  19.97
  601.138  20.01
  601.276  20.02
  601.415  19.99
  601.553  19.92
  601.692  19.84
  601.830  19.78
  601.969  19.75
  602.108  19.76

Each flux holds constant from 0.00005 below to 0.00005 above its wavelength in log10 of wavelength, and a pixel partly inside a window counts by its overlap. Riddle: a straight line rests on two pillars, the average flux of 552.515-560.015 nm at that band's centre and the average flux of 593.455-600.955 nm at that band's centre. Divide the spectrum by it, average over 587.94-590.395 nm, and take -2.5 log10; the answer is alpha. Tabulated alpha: 0.23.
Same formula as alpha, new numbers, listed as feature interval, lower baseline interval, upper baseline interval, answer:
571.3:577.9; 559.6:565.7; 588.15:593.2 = -0.08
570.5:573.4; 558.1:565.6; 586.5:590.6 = -0.04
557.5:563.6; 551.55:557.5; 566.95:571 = 0.02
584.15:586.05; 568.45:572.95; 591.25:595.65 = -0.03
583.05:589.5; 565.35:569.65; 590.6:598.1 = 0.03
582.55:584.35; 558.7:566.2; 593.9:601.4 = -0.03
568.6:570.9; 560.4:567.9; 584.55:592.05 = 0.01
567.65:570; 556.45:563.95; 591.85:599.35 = -0.03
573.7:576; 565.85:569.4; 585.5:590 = -0.10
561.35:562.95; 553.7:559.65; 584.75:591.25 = -0.02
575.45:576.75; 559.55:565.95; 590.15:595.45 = -0.05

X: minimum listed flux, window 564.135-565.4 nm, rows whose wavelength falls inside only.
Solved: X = 18.56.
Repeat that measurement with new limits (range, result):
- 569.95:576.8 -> 17.14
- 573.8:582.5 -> 18.4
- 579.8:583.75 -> 19.59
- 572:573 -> 18.75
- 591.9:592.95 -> 19.55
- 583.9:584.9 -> 20.17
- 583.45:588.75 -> 17.16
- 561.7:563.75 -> 17.93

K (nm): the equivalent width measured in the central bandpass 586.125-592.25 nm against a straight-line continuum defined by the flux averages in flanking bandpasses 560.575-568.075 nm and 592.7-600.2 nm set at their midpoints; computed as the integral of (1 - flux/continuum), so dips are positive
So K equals 0.51 nm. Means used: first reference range 18.7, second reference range 20.3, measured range 18.3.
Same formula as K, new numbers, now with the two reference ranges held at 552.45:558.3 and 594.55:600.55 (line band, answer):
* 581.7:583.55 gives -0.02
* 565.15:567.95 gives -0.03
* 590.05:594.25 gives 0.07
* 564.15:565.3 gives -0.02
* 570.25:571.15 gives 0.04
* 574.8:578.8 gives -0.07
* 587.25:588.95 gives 0.09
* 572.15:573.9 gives -0.09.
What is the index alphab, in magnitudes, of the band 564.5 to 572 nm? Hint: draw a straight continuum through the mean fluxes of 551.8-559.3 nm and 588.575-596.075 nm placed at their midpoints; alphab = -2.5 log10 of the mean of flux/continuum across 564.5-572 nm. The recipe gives -0.02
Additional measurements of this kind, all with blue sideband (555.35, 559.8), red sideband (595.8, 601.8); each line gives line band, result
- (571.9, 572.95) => -0.044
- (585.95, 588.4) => -0.017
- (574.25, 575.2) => -0.100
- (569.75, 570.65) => -0.002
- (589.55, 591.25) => 0.134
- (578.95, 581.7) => -0.040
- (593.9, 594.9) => -0.020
